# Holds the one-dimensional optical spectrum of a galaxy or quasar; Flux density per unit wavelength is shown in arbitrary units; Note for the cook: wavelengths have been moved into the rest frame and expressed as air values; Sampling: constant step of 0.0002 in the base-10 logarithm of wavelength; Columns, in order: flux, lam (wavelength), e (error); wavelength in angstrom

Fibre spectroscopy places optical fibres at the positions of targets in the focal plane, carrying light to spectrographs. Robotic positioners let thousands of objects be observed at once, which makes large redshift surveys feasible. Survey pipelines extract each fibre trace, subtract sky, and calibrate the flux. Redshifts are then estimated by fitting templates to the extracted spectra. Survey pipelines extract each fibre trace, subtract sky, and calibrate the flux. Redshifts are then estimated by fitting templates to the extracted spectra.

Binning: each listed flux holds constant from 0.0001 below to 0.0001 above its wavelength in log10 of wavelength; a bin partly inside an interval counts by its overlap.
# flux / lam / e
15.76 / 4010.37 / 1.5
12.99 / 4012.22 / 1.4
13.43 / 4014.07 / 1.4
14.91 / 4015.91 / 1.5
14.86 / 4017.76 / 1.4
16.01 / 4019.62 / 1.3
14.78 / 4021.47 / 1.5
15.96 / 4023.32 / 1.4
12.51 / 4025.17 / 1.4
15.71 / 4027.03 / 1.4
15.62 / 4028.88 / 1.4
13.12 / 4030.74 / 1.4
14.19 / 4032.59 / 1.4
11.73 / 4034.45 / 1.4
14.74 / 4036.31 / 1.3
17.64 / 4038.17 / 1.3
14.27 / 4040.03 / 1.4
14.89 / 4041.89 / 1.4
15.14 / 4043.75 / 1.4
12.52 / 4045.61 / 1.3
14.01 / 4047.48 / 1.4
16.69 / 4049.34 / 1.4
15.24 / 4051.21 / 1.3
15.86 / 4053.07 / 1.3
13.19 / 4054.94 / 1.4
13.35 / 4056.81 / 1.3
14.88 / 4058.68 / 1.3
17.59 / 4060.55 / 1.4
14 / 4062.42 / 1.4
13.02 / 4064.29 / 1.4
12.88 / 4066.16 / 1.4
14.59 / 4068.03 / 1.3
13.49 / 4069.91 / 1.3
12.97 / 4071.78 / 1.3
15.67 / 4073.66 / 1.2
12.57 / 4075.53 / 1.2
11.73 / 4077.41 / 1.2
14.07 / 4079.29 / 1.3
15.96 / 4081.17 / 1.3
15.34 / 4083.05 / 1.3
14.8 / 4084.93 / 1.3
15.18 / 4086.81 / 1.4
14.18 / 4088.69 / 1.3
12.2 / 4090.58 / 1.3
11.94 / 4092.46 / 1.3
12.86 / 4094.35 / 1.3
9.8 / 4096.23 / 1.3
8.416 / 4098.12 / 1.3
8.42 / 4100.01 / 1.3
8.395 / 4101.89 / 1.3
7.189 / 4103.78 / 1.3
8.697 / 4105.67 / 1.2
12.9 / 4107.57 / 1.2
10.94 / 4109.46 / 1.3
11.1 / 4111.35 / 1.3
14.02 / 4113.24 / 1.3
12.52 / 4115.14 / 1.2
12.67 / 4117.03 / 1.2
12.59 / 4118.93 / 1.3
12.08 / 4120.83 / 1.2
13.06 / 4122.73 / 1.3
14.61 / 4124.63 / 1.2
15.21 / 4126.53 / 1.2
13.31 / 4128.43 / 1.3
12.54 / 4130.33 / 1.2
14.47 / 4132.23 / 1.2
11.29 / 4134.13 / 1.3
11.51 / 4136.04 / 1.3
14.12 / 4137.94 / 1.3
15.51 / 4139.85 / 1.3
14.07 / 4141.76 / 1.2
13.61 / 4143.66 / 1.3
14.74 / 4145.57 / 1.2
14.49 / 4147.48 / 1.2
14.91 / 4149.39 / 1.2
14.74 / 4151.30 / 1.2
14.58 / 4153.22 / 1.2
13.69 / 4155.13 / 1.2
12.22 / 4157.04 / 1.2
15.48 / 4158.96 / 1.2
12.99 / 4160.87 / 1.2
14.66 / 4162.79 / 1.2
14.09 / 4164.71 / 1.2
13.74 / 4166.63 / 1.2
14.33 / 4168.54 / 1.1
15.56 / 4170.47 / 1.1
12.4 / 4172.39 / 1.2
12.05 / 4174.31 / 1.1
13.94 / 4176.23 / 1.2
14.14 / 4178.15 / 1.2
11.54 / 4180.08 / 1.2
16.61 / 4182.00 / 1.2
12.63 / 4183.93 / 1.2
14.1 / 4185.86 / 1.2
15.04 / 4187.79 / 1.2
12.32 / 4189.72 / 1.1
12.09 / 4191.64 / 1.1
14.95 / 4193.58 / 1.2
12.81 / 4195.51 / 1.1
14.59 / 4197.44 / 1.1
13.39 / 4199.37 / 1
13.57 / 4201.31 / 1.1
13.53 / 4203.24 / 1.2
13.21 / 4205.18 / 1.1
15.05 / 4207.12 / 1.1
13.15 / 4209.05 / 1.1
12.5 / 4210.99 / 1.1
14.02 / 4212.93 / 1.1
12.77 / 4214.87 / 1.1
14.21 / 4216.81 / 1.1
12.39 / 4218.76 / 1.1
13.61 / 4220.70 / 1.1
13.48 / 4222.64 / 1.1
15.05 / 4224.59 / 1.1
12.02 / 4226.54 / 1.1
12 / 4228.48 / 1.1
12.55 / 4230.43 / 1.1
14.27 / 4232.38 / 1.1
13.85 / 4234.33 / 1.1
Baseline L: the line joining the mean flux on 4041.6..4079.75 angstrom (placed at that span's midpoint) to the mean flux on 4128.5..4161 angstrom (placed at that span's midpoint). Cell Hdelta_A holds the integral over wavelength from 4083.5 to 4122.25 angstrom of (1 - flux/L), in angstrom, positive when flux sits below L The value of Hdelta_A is 6.6 angstrom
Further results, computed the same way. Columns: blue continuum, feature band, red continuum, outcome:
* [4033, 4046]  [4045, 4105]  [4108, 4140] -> 2.97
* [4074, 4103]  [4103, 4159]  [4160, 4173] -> 0.98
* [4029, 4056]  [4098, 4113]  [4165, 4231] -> 4.61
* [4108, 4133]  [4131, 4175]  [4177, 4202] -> -1.87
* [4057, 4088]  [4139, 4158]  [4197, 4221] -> -0.55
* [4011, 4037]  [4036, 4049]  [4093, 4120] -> -1.24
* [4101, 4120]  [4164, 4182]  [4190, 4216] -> -1.38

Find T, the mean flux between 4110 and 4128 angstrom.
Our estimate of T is 13.1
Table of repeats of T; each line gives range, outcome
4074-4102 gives 12.6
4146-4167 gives 14.2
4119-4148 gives 13.6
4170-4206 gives 13.6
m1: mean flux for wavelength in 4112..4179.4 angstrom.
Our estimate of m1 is 13.7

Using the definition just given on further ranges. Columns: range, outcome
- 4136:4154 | 14.4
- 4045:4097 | 14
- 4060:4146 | 12.9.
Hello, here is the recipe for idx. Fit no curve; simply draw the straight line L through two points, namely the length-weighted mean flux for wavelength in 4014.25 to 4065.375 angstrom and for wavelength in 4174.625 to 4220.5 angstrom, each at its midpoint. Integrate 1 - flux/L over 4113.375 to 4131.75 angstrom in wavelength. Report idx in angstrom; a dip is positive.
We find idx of 1.1 angstrom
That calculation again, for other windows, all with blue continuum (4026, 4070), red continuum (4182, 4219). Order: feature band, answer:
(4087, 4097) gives 1.3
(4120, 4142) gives 0.9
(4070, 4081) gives 0.6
